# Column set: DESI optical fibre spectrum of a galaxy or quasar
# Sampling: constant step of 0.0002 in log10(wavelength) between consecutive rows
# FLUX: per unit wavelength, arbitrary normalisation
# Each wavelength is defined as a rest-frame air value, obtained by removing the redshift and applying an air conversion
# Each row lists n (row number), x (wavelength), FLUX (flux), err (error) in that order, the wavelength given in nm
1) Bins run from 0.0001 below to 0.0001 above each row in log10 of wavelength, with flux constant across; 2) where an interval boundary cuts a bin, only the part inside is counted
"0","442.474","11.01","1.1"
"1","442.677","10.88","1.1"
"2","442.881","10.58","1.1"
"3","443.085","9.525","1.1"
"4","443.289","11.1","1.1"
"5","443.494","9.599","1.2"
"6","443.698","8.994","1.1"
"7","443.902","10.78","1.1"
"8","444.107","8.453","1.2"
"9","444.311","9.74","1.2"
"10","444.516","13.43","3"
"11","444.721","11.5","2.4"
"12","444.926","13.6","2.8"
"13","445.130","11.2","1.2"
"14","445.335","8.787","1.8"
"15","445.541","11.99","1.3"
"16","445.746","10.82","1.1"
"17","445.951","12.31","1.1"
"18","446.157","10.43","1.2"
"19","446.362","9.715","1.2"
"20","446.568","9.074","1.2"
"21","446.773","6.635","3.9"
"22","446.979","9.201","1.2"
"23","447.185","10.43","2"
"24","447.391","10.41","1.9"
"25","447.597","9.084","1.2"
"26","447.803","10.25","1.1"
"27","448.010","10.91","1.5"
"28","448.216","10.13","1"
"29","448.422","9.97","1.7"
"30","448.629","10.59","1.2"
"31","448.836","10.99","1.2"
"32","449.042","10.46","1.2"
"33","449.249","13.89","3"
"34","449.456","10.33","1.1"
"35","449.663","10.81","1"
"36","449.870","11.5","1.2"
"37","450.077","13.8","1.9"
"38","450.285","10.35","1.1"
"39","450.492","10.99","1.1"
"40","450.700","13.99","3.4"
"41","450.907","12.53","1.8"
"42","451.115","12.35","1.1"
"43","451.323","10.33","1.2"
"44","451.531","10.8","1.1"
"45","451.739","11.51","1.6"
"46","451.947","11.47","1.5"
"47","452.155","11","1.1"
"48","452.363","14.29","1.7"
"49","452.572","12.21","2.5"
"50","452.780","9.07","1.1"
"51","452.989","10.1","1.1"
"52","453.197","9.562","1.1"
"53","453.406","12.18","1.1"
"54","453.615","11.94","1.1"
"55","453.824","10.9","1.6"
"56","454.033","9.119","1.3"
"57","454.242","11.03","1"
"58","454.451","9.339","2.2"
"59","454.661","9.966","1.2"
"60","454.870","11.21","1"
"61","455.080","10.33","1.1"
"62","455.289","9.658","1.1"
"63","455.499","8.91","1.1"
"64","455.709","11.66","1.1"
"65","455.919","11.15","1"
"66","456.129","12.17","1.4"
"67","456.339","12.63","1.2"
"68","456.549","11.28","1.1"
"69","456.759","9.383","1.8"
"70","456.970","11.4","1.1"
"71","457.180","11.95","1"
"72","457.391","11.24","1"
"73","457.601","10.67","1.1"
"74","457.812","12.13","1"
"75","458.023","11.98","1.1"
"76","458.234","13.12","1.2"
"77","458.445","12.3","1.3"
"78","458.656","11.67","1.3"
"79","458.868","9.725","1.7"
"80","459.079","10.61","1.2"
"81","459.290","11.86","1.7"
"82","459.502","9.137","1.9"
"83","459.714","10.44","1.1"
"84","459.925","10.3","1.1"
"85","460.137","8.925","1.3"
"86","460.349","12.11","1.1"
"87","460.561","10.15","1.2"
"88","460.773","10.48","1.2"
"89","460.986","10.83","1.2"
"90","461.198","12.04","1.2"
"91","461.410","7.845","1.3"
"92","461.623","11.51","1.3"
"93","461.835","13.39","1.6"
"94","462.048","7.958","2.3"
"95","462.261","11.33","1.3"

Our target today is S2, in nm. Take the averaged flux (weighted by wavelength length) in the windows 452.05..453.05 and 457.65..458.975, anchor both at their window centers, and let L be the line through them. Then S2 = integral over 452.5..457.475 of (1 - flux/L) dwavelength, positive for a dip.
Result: 0.34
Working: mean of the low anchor 11.4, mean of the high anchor 11.8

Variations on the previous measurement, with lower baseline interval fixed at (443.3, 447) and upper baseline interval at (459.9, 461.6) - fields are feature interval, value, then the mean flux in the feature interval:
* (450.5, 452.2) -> -0.22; 11.7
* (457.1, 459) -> -0.23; 11.6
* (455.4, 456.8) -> -0.10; 11.1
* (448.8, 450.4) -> -0.18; 11.5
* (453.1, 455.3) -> -0.03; 10.5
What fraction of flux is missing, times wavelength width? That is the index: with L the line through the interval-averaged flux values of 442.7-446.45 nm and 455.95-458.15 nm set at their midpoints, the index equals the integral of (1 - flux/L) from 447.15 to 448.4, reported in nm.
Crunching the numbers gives 0.08 nm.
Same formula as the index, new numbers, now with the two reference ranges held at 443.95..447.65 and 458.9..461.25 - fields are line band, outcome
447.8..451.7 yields -0.34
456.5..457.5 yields -0.05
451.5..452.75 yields -0.16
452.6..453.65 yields -0.01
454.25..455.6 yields 0.07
